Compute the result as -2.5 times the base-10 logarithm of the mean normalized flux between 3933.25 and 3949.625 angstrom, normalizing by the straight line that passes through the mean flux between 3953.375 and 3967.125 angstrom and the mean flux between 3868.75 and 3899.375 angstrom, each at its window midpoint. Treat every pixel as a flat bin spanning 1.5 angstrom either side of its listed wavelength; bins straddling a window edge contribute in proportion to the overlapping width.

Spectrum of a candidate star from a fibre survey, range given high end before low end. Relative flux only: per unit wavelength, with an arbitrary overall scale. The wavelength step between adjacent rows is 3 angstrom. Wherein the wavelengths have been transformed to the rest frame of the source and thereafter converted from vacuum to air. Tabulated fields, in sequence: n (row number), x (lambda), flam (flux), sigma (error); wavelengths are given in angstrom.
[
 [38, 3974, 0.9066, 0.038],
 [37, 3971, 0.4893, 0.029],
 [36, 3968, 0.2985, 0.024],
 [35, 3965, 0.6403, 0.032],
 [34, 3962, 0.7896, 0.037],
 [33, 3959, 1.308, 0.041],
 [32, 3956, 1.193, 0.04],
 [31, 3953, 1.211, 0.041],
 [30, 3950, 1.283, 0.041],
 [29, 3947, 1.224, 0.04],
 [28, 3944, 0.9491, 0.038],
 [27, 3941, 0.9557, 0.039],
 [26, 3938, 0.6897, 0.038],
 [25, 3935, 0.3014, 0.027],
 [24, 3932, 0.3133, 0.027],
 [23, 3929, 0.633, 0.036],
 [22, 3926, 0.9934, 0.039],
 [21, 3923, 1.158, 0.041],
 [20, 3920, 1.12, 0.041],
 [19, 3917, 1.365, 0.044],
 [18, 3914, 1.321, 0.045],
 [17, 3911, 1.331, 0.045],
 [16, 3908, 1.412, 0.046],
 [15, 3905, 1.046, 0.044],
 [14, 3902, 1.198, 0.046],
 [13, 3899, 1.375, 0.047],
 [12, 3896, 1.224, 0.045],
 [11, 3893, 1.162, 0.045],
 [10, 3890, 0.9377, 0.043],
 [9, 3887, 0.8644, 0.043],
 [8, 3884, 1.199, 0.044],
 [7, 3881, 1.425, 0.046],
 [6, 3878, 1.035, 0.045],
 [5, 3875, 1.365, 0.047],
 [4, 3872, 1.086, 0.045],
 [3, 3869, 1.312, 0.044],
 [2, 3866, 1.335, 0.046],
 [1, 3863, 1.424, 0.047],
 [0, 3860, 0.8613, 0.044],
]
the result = 0.19 mag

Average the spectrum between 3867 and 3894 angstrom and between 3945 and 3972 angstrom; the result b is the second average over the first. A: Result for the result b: 0.8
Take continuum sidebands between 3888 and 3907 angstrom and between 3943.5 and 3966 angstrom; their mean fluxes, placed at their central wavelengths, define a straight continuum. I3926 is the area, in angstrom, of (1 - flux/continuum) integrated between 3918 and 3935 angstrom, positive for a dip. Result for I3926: 4.7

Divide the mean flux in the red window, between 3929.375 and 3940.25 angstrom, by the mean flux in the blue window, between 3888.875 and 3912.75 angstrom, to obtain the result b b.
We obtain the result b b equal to 0.4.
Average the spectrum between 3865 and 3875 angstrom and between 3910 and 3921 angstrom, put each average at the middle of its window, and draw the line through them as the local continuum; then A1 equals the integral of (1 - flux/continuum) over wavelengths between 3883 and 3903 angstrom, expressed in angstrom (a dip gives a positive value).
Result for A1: 2.2 angstrom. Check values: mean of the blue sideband 1.26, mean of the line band 1.13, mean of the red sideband 1.29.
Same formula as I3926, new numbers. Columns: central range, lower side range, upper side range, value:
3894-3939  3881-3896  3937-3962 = 2.4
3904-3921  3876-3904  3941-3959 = -1.7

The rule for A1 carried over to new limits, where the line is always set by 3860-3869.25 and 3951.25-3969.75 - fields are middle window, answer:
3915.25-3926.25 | -1.23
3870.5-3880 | 0.50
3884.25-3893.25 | 1.47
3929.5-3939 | 5.33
